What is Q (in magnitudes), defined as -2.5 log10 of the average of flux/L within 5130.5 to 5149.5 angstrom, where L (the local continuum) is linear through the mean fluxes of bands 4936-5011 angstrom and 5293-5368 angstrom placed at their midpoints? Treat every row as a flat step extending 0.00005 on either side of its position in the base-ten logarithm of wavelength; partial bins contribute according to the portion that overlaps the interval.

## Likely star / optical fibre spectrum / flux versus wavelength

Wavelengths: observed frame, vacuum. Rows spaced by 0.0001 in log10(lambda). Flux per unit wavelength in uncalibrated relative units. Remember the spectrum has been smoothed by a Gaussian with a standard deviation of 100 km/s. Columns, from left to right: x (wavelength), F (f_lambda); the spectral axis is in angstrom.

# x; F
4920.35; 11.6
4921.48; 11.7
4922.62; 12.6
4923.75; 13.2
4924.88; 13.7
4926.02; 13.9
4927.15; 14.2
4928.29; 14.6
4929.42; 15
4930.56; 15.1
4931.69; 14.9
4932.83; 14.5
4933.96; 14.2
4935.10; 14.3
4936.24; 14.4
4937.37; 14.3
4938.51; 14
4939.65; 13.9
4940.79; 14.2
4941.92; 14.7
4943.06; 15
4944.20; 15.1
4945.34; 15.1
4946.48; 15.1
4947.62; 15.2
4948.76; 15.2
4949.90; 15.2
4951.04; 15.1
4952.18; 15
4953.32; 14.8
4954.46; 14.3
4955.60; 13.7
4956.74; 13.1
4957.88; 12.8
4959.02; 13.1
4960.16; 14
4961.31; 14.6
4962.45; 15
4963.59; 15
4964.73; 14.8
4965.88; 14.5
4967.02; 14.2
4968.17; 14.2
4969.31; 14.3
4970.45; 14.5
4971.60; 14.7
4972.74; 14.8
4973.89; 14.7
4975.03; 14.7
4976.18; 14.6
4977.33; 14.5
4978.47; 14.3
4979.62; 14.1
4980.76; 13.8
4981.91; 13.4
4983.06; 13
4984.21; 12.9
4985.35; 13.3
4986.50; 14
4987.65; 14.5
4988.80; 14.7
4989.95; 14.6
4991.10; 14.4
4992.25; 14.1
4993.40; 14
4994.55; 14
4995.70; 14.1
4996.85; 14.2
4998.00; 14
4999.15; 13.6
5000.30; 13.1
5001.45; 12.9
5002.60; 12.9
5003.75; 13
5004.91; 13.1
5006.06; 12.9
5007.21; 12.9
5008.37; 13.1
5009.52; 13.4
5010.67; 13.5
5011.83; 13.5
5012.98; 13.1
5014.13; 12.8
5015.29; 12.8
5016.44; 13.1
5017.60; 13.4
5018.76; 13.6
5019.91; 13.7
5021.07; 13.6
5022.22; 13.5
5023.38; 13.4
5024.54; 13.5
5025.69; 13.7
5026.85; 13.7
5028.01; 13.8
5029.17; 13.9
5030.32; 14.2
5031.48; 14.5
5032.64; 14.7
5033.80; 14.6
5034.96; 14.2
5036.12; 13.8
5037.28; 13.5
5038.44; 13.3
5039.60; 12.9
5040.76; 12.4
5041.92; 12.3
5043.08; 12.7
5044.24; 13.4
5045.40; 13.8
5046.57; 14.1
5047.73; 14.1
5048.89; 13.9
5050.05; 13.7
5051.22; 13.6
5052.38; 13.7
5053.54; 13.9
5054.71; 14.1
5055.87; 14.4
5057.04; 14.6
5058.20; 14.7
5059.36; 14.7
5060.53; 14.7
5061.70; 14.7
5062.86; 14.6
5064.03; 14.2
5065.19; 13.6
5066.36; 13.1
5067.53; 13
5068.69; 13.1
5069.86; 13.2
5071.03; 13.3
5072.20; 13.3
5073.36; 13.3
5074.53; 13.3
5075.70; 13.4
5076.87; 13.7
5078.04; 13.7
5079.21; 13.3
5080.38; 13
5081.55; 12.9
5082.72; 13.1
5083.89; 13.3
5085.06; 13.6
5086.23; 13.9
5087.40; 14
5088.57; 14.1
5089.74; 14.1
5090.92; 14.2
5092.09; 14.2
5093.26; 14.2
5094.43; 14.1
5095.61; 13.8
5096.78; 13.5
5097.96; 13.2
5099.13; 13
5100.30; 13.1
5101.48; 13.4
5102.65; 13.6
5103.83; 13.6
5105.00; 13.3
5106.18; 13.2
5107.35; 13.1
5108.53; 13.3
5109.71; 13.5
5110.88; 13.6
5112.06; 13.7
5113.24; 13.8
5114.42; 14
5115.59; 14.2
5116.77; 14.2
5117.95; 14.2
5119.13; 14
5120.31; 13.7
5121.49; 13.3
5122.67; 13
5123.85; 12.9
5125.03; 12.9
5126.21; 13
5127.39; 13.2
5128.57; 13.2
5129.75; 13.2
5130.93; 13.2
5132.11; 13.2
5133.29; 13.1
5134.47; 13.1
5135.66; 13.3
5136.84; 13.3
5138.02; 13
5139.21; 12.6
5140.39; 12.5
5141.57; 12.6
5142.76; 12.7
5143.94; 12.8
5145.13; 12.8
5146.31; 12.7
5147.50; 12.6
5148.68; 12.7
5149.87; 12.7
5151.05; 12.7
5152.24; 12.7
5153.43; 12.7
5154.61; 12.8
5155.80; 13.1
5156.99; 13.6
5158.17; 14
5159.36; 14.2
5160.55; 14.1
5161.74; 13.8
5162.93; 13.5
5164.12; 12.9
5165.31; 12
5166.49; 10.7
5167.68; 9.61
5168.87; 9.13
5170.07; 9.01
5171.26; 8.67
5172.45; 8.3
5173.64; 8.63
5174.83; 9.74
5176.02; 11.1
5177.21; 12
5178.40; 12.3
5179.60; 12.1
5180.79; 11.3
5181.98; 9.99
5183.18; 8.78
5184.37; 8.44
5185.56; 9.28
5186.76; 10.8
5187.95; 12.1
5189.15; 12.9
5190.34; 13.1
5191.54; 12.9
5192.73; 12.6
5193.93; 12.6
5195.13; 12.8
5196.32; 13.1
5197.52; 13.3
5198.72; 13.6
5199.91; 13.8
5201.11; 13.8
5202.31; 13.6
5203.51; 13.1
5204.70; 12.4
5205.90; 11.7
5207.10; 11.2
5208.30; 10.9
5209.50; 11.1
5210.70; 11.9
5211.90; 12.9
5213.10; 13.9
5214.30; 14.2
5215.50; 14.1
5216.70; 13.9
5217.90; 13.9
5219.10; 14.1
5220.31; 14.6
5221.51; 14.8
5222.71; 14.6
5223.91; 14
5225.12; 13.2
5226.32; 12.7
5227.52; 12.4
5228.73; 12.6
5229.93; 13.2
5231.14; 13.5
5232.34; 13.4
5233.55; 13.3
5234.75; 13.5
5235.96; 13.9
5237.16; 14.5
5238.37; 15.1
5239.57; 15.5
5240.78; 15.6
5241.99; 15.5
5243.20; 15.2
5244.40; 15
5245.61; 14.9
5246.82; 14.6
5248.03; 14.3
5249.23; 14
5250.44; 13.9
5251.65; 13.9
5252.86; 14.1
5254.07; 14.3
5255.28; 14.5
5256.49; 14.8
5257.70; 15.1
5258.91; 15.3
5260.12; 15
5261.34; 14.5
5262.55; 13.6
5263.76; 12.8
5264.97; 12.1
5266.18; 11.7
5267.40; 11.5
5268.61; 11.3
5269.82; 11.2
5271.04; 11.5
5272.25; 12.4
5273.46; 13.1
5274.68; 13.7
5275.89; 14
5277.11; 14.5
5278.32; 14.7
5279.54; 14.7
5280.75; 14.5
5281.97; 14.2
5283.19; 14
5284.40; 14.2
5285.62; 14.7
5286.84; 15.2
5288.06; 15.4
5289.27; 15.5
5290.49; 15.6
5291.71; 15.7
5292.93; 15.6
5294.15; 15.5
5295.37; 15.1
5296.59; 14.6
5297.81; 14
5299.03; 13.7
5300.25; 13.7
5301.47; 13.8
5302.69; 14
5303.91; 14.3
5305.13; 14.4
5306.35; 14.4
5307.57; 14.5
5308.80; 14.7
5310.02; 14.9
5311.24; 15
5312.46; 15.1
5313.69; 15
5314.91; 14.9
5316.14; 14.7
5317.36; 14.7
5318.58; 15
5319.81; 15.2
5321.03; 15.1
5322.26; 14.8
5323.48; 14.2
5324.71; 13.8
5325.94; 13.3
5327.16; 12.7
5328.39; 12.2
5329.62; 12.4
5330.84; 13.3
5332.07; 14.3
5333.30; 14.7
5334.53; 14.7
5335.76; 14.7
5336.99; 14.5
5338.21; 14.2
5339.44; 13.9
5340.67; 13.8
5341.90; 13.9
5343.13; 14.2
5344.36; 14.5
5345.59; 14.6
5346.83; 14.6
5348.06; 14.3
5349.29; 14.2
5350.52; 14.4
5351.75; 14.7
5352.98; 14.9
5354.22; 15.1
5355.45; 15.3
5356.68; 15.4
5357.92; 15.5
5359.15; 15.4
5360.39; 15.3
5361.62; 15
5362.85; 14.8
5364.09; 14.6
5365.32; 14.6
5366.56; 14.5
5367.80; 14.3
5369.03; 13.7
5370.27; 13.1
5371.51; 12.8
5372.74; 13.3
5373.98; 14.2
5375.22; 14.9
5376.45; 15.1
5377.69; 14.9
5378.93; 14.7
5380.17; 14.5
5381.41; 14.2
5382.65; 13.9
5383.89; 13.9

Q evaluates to 0.112 mag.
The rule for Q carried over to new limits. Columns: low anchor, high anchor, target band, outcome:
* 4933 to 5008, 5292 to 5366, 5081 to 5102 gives 0.05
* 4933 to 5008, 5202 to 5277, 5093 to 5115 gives 0.03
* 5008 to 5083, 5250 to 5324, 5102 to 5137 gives 0.03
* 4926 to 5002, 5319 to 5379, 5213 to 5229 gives 0.04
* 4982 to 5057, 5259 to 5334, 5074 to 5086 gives 0.03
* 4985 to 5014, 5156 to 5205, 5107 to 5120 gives -0.11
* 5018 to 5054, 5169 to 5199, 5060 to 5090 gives -0.05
